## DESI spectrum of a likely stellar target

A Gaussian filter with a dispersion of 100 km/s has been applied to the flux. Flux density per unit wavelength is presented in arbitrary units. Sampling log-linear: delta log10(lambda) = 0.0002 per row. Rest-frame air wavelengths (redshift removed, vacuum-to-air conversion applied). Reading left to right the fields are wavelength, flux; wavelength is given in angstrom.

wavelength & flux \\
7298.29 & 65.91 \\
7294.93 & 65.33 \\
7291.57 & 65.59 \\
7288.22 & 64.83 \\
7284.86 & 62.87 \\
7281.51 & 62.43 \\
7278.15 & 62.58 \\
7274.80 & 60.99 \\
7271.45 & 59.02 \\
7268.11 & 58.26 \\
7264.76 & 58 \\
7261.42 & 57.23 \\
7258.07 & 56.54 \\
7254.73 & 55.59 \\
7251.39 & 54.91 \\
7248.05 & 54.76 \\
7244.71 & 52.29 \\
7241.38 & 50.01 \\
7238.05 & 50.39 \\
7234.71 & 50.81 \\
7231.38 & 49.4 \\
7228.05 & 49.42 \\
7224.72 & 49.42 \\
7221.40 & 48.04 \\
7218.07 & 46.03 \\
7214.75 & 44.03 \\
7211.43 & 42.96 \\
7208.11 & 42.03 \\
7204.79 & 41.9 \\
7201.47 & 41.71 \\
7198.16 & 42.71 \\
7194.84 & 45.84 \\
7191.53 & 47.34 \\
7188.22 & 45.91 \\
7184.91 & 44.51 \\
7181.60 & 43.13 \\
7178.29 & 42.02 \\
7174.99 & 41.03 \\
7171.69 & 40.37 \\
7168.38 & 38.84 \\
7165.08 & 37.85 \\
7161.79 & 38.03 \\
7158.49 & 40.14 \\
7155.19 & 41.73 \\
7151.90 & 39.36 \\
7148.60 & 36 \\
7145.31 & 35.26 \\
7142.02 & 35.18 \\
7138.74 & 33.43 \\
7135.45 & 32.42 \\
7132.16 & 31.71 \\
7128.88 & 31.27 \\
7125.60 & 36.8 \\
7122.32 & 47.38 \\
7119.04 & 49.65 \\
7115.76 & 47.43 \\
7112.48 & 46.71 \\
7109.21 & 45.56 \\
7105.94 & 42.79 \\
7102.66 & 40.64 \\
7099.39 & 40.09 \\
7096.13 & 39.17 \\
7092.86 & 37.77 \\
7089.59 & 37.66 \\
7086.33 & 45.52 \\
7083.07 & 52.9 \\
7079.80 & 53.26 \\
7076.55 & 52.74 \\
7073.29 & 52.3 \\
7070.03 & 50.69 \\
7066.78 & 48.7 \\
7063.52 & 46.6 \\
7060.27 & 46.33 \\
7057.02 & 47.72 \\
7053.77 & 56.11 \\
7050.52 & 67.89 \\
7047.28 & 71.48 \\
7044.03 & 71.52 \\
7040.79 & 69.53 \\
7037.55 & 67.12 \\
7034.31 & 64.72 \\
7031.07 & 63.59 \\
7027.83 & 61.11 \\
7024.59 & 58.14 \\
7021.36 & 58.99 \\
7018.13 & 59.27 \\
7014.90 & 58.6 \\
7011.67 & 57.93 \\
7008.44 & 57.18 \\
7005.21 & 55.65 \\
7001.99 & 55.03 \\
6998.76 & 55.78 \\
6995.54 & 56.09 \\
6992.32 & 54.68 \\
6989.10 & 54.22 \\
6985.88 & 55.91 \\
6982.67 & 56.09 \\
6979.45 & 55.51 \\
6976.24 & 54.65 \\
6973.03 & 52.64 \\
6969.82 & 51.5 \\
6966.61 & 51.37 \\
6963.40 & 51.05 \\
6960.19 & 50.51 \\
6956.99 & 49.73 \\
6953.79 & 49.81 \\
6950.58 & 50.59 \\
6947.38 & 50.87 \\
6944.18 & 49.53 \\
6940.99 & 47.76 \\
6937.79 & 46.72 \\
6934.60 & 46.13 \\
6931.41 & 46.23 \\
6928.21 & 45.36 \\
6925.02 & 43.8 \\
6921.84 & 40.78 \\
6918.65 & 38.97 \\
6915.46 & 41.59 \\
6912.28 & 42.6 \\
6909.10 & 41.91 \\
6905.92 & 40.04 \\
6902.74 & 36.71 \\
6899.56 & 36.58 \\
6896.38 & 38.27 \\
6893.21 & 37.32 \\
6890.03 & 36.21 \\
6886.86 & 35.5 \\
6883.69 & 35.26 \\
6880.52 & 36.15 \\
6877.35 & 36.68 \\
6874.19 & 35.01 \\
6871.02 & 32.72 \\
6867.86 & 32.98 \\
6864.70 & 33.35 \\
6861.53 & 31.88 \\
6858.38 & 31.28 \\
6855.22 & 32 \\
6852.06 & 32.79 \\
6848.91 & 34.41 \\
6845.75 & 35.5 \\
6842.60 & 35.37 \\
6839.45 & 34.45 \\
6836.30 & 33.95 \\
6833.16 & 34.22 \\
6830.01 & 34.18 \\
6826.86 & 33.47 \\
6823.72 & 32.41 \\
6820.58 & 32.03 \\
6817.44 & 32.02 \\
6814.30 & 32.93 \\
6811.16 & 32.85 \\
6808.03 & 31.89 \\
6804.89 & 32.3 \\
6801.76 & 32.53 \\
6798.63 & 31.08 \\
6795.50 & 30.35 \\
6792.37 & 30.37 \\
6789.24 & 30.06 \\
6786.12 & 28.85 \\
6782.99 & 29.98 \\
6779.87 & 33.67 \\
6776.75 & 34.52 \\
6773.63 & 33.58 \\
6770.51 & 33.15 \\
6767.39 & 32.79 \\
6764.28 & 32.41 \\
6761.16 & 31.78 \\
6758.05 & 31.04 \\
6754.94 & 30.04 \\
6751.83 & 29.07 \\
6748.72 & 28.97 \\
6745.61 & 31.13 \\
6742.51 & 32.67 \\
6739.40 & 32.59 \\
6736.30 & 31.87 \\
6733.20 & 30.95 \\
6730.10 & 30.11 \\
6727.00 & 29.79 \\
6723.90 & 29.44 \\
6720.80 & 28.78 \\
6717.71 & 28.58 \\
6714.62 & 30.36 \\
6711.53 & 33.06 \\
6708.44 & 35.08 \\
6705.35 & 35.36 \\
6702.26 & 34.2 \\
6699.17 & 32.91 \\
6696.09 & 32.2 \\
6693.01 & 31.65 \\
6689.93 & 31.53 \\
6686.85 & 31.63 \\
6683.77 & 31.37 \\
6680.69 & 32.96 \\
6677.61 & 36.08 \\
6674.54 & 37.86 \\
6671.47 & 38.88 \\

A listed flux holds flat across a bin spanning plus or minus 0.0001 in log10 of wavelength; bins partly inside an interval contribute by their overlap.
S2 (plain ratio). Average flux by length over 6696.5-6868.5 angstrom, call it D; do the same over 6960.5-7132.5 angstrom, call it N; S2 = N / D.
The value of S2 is 1.63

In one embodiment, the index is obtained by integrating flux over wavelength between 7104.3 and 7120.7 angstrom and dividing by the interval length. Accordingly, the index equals 46.4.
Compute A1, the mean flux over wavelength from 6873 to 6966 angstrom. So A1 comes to 42.8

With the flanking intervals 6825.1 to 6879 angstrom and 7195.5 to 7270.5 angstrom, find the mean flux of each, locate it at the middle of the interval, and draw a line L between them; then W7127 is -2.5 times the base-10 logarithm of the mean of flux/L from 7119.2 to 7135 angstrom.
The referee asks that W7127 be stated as 0.20 mag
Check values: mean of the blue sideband 33.8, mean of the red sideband 49.9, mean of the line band 37.7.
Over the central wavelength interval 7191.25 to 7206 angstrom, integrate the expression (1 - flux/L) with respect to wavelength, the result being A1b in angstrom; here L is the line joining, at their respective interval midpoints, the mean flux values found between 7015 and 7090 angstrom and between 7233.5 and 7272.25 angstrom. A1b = 3.1 angstrom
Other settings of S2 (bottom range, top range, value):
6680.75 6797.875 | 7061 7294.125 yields 1.49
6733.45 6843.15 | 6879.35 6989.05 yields 1.42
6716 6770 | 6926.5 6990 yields 1.65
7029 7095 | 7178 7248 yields 0.84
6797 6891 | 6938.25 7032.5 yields 1.62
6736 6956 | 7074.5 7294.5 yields 1.30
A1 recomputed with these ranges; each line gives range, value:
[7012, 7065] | 60.5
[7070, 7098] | 46.6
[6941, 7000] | 52.7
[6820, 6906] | 34.6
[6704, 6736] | 31.2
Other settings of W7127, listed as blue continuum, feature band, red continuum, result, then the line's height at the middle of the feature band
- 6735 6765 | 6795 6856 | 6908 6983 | 0.140 mag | 37.7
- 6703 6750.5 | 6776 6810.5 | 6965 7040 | 0.195 mag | 37.6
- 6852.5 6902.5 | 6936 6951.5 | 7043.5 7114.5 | -0.232 mag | 39.6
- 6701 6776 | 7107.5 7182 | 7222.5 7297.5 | 0.281 mag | 51.3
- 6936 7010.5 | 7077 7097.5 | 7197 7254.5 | 0.129 mag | 50.6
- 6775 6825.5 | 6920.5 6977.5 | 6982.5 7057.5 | 0.046 mag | 50.9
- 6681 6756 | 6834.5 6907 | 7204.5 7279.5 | 0.075 mag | 37.4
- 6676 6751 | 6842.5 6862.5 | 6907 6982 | 0.240 mag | 41.5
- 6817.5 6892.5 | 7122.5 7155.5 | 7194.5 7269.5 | 0.275 mag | 45.8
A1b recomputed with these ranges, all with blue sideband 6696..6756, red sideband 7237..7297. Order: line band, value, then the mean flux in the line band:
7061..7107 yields 3.2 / 45.8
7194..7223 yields 6.1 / 43.8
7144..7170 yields 7.2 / 38.4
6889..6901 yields 0.8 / 37.1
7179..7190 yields 2.0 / 44.3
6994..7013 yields -4.6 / 56.2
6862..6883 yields 2.4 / 34.4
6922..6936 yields -1.1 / 44.9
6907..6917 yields -0.3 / 42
